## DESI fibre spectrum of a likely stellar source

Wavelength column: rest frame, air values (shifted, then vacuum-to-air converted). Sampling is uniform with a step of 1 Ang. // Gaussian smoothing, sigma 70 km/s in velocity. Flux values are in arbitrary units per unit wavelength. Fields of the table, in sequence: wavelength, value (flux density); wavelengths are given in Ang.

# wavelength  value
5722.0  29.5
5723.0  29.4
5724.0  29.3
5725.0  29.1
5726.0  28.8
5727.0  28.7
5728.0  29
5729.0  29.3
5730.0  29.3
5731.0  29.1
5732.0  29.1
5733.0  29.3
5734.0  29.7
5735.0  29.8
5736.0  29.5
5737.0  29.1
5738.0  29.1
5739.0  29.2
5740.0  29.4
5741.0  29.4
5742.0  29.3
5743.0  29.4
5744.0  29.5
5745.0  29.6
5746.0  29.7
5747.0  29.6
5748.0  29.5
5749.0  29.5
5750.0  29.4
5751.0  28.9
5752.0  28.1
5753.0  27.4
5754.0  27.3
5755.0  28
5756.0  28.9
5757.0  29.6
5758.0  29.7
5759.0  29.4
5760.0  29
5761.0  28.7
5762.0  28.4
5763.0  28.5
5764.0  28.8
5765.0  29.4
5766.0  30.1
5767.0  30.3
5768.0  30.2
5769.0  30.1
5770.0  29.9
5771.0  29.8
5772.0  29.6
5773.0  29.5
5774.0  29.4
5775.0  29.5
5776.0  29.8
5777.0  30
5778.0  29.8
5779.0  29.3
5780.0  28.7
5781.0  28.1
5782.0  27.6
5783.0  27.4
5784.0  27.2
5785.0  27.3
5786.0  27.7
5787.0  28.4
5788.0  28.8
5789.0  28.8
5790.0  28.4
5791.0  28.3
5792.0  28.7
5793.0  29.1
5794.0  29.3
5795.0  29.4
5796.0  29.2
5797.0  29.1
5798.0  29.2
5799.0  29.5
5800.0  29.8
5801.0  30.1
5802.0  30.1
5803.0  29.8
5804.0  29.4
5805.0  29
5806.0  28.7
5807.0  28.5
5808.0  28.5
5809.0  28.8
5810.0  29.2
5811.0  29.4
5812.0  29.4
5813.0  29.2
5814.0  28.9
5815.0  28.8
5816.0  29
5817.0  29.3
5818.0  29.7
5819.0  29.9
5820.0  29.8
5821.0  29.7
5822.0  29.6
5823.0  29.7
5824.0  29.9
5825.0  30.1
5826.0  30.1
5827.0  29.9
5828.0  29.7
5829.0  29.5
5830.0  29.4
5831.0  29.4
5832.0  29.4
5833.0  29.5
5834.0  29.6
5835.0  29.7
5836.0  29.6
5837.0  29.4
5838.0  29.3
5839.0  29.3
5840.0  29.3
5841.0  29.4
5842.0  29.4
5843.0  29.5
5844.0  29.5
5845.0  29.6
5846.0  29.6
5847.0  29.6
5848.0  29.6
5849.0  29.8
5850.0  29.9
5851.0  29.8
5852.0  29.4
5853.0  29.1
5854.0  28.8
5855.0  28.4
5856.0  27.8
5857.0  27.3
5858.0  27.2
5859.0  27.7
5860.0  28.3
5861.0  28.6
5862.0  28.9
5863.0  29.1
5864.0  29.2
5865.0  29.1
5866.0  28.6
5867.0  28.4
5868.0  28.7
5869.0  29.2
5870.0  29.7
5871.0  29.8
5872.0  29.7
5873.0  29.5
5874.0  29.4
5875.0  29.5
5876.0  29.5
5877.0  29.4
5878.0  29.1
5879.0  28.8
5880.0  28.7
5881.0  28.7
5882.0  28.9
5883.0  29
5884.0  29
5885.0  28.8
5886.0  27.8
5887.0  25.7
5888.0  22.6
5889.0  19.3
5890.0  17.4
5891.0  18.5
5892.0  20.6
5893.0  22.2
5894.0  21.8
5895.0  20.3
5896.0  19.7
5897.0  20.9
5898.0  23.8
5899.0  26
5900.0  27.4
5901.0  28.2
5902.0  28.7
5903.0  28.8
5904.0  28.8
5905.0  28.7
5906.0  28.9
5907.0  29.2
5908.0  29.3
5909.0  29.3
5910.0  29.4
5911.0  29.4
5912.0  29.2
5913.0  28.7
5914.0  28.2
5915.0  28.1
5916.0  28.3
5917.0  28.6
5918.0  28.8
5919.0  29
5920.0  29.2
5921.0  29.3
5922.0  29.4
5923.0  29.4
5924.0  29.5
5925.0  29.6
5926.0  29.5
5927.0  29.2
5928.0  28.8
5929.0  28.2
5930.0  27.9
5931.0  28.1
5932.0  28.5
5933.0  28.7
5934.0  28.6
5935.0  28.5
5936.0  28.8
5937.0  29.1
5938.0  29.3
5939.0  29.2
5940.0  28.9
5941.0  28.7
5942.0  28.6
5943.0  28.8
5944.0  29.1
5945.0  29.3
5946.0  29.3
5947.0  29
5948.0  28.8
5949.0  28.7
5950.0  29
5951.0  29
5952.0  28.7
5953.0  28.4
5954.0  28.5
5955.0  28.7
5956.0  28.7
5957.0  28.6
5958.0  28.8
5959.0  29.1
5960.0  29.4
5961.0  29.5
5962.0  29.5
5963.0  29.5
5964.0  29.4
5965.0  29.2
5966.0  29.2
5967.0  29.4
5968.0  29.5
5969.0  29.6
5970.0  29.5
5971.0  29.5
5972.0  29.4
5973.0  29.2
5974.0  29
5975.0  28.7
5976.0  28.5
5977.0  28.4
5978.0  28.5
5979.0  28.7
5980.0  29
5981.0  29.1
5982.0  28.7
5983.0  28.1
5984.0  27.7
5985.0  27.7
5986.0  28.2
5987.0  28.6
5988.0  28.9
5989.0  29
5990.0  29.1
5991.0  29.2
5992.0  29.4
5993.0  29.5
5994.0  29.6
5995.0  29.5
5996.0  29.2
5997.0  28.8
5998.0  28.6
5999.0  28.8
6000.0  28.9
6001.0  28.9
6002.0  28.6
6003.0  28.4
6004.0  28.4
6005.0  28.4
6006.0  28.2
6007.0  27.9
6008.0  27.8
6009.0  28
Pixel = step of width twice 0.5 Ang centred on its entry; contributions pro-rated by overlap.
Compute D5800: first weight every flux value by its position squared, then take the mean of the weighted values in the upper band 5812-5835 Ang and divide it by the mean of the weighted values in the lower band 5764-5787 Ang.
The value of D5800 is 1.0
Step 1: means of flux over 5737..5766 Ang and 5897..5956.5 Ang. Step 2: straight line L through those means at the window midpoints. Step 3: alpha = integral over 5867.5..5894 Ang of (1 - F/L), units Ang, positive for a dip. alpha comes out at 1.8 Ang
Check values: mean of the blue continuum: 29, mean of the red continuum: 28.6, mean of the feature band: 26.8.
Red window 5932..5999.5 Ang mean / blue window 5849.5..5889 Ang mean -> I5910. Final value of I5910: 1.01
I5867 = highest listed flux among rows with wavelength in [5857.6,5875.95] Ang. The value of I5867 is 29.8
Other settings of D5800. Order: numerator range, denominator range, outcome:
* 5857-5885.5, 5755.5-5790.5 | 1.03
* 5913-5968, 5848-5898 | 1.09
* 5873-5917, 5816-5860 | 0.93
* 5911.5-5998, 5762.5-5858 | 1.04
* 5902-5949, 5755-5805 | 1.04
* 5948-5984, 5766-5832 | 1.05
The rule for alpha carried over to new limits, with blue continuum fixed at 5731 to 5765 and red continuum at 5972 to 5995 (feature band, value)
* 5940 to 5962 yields -0.1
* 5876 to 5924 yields 3.4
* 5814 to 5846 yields -0.6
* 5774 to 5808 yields 0.1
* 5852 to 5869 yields 0.3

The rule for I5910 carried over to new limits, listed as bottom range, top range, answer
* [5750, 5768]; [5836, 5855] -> 1.02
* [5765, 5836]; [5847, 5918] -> 0.94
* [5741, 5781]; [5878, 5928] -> 0.92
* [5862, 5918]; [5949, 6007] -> 1.06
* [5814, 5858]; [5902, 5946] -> 0.98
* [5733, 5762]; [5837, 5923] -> 0.96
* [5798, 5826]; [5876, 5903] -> 0.86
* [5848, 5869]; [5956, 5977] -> 1.02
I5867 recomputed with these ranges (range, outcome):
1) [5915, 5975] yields 29.6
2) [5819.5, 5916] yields 30.1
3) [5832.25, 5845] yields 29.7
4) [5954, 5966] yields 29.5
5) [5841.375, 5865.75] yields 29.9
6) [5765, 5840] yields 30.3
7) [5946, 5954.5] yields 29.3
